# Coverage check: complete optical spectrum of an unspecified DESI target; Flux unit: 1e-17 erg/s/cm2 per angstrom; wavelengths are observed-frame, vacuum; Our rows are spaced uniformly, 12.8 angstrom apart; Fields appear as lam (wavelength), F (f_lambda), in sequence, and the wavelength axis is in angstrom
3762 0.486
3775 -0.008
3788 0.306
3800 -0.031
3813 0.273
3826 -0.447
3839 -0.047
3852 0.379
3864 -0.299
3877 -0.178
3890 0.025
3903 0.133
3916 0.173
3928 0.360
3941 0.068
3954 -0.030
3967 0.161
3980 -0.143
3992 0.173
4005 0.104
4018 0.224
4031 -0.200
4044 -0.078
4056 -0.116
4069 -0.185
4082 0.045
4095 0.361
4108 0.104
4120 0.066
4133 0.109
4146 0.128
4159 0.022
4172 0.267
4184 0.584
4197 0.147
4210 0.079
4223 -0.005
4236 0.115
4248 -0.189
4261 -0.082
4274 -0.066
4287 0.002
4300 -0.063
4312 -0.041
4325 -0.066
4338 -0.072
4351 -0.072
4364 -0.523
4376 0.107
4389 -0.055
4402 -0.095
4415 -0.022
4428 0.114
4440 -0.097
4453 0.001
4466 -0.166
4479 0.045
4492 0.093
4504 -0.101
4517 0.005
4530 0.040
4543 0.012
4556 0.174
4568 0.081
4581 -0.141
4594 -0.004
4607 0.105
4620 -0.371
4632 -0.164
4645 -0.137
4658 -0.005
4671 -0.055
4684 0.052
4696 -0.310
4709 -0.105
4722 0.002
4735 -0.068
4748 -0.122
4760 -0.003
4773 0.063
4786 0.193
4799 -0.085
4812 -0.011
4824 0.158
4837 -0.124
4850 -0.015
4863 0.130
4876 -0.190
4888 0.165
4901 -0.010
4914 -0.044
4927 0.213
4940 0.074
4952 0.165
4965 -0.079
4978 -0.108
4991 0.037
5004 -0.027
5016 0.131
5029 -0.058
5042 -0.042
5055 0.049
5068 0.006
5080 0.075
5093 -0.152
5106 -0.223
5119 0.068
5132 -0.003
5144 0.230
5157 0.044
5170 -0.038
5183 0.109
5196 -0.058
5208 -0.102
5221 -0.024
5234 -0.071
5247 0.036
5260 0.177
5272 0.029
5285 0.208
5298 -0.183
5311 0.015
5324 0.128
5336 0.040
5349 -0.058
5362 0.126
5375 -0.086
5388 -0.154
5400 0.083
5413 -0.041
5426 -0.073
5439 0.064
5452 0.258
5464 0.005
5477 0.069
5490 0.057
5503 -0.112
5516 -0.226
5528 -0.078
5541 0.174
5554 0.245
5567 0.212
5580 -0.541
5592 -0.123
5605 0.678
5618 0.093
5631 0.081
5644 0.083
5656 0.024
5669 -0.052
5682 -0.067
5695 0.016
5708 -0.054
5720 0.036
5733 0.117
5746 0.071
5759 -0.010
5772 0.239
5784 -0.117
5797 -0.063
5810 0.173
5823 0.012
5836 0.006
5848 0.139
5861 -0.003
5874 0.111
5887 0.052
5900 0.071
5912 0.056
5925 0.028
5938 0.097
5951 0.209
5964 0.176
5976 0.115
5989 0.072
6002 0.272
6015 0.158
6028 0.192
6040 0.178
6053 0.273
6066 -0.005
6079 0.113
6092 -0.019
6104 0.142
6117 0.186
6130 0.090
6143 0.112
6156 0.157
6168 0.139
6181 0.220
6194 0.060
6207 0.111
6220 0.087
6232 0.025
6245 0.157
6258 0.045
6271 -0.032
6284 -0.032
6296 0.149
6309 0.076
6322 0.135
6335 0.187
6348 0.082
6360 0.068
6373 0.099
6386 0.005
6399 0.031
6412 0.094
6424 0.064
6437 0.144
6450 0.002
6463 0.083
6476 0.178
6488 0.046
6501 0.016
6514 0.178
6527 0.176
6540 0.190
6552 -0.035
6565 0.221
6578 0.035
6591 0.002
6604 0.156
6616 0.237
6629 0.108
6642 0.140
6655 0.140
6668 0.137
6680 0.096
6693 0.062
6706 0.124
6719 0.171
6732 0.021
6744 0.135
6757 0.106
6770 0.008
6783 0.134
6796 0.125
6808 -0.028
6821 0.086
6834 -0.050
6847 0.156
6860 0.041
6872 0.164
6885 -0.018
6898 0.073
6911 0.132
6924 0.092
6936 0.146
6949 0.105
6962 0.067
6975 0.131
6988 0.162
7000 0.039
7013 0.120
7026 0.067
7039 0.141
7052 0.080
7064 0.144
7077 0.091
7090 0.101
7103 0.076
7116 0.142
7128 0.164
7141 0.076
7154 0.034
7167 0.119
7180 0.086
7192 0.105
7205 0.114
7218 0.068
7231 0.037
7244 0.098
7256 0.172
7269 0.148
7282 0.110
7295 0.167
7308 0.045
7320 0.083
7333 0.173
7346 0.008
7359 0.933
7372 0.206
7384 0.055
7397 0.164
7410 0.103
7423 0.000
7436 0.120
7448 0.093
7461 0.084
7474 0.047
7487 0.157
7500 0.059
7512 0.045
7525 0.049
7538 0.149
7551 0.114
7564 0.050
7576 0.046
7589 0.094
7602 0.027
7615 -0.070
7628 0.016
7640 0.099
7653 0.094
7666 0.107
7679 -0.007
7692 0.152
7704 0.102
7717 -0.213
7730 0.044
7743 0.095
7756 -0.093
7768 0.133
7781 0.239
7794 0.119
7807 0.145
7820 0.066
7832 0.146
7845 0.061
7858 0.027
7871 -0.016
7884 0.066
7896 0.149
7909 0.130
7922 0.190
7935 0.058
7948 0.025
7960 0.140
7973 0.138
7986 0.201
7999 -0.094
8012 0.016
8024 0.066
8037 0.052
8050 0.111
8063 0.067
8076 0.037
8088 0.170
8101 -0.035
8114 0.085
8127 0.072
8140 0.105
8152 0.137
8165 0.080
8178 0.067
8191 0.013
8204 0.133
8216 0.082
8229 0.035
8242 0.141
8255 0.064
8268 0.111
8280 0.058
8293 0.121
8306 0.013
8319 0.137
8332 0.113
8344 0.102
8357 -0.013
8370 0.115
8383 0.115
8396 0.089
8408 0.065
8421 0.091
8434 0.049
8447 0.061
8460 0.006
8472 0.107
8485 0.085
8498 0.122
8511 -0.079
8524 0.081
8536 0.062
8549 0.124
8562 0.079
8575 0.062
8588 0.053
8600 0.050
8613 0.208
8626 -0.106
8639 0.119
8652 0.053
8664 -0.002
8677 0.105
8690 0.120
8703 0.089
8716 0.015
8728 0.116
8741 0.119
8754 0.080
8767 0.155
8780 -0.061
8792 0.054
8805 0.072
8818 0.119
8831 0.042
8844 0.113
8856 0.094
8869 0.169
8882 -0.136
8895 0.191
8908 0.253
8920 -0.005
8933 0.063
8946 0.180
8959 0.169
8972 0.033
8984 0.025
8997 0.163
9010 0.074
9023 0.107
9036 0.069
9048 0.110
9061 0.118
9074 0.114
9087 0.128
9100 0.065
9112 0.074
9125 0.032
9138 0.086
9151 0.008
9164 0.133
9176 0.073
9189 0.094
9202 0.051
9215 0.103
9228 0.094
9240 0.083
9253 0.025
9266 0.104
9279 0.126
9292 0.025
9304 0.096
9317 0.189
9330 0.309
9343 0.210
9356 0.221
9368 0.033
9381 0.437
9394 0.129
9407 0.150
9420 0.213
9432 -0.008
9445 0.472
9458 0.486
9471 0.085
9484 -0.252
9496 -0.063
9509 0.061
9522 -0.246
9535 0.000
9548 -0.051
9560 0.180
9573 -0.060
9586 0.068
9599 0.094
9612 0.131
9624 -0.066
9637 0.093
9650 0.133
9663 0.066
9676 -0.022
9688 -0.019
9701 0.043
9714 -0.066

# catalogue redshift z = 0.12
